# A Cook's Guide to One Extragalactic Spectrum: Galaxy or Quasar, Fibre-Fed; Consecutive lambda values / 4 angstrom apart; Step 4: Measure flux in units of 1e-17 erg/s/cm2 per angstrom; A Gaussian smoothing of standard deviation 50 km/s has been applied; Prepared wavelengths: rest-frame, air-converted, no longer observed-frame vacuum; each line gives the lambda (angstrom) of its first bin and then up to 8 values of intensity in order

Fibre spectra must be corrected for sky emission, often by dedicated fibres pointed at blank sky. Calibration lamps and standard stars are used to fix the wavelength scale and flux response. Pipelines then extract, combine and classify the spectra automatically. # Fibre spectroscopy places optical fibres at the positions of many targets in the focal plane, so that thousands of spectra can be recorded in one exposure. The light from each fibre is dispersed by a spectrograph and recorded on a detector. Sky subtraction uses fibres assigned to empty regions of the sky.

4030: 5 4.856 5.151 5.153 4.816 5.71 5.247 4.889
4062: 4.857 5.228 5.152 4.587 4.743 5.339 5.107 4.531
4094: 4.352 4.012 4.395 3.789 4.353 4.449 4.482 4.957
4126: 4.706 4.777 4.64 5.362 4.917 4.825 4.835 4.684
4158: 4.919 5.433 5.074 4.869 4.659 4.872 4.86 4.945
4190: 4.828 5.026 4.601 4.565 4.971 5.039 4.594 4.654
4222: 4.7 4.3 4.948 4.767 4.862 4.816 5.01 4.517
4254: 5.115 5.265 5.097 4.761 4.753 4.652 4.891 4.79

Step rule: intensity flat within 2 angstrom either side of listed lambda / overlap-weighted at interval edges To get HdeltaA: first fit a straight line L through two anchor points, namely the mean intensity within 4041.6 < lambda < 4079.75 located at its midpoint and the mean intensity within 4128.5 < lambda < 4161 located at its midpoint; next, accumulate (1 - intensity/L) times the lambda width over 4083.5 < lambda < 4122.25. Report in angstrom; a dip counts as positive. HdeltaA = 4.1 angstrom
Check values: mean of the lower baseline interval 5.04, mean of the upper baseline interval 4.89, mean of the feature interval 4.43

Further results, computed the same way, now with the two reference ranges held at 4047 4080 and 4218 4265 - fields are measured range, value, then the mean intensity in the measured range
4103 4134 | 3.0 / 4.51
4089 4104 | 2.1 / 4.31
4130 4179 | 0.2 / 4.92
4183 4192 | 0.0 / 4.88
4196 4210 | 0.4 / 4.76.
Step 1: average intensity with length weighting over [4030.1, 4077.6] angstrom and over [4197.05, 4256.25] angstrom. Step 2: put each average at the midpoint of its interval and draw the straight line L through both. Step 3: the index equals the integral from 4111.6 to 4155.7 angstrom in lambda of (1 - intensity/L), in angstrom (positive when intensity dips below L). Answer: 1.2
